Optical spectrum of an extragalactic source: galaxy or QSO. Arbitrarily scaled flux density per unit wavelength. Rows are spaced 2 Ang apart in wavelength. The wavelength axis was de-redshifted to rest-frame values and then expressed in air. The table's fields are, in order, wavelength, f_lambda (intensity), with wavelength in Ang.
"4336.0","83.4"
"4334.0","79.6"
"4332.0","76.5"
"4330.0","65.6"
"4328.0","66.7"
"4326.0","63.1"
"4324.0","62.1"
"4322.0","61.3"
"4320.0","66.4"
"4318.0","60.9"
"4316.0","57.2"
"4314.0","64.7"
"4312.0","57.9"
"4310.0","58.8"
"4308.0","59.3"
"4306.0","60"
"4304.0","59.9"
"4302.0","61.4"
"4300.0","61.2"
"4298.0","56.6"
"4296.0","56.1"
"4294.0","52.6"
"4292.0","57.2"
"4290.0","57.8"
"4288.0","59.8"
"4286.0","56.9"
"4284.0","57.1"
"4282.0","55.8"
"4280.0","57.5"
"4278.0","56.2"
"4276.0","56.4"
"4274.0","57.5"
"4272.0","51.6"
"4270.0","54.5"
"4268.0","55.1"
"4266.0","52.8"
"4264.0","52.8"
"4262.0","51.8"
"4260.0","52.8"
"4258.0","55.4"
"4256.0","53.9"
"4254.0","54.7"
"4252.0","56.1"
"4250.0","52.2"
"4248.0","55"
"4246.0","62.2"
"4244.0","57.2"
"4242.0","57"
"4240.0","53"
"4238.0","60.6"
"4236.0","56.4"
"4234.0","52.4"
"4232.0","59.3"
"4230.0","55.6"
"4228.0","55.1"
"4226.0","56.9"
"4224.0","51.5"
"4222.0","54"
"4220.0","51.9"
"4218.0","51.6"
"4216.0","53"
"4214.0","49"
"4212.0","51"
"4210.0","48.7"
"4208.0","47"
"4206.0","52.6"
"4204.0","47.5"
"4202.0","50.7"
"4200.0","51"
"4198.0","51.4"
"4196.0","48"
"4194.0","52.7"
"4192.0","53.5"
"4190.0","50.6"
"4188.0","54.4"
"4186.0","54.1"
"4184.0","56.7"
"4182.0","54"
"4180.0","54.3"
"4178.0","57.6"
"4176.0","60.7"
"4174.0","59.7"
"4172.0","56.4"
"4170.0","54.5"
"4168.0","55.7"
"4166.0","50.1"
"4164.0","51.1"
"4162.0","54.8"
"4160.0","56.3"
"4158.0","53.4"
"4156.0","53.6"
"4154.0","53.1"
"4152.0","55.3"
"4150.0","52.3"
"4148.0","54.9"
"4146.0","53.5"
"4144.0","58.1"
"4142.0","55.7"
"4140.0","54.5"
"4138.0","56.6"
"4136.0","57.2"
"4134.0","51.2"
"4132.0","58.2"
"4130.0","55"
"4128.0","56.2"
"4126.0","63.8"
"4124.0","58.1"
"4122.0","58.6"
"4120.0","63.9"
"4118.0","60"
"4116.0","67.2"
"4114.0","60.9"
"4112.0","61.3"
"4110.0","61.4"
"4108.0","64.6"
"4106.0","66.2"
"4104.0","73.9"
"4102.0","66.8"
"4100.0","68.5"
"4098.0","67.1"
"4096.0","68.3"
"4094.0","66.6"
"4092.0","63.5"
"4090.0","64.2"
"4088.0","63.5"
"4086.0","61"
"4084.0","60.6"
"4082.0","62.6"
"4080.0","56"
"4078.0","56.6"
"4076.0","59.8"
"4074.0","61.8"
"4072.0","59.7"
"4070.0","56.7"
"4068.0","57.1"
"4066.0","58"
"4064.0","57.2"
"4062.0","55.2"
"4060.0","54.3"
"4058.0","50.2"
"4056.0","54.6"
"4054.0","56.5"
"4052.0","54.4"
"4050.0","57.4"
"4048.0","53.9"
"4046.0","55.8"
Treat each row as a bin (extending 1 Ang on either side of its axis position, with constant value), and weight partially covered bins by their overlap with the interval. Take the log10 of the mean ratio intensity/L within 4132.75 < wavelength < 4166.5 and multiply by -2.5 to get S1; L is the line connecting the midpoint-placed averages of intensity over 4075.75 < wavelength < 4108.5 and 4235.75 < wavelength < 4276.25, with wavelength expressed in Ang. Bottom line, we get 0.127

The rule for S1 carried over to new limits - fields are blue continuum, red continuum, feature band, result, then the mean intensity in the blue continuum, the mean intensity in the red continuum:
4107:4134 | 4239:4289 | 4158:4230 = 0.09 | 60.4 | 55.4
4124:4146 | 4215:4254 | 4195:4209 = 0.12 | 56.6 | 55.3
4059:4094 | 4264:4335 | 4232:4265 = 0.08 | 59.5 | 59.7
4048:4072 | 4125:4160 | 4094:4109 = -0.22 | 55.7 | 55.5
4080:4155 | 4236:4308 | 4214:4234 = 0.07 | 60.6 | 56.3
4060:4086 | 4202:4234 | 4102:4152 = -0.06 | 58.4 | 52.3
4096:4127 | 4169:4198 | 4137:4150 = 0.09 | 64.3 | 54.7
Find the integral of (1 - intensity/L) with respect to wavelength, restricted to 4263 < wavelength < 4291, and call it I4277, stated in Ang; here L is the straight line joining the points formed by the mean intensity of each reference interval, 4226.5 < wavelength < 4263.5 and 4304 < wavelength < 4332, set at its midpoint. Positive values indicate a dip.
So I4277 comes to 1.3 Ang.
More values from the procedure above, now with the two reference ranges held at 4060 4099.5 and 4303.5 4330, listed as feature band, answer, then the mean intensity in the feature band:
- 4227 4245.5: 1.5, 56.4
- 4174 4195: 2.1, 55.1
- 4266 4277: 1.2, 54.8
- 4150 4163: 1.4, 54.3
